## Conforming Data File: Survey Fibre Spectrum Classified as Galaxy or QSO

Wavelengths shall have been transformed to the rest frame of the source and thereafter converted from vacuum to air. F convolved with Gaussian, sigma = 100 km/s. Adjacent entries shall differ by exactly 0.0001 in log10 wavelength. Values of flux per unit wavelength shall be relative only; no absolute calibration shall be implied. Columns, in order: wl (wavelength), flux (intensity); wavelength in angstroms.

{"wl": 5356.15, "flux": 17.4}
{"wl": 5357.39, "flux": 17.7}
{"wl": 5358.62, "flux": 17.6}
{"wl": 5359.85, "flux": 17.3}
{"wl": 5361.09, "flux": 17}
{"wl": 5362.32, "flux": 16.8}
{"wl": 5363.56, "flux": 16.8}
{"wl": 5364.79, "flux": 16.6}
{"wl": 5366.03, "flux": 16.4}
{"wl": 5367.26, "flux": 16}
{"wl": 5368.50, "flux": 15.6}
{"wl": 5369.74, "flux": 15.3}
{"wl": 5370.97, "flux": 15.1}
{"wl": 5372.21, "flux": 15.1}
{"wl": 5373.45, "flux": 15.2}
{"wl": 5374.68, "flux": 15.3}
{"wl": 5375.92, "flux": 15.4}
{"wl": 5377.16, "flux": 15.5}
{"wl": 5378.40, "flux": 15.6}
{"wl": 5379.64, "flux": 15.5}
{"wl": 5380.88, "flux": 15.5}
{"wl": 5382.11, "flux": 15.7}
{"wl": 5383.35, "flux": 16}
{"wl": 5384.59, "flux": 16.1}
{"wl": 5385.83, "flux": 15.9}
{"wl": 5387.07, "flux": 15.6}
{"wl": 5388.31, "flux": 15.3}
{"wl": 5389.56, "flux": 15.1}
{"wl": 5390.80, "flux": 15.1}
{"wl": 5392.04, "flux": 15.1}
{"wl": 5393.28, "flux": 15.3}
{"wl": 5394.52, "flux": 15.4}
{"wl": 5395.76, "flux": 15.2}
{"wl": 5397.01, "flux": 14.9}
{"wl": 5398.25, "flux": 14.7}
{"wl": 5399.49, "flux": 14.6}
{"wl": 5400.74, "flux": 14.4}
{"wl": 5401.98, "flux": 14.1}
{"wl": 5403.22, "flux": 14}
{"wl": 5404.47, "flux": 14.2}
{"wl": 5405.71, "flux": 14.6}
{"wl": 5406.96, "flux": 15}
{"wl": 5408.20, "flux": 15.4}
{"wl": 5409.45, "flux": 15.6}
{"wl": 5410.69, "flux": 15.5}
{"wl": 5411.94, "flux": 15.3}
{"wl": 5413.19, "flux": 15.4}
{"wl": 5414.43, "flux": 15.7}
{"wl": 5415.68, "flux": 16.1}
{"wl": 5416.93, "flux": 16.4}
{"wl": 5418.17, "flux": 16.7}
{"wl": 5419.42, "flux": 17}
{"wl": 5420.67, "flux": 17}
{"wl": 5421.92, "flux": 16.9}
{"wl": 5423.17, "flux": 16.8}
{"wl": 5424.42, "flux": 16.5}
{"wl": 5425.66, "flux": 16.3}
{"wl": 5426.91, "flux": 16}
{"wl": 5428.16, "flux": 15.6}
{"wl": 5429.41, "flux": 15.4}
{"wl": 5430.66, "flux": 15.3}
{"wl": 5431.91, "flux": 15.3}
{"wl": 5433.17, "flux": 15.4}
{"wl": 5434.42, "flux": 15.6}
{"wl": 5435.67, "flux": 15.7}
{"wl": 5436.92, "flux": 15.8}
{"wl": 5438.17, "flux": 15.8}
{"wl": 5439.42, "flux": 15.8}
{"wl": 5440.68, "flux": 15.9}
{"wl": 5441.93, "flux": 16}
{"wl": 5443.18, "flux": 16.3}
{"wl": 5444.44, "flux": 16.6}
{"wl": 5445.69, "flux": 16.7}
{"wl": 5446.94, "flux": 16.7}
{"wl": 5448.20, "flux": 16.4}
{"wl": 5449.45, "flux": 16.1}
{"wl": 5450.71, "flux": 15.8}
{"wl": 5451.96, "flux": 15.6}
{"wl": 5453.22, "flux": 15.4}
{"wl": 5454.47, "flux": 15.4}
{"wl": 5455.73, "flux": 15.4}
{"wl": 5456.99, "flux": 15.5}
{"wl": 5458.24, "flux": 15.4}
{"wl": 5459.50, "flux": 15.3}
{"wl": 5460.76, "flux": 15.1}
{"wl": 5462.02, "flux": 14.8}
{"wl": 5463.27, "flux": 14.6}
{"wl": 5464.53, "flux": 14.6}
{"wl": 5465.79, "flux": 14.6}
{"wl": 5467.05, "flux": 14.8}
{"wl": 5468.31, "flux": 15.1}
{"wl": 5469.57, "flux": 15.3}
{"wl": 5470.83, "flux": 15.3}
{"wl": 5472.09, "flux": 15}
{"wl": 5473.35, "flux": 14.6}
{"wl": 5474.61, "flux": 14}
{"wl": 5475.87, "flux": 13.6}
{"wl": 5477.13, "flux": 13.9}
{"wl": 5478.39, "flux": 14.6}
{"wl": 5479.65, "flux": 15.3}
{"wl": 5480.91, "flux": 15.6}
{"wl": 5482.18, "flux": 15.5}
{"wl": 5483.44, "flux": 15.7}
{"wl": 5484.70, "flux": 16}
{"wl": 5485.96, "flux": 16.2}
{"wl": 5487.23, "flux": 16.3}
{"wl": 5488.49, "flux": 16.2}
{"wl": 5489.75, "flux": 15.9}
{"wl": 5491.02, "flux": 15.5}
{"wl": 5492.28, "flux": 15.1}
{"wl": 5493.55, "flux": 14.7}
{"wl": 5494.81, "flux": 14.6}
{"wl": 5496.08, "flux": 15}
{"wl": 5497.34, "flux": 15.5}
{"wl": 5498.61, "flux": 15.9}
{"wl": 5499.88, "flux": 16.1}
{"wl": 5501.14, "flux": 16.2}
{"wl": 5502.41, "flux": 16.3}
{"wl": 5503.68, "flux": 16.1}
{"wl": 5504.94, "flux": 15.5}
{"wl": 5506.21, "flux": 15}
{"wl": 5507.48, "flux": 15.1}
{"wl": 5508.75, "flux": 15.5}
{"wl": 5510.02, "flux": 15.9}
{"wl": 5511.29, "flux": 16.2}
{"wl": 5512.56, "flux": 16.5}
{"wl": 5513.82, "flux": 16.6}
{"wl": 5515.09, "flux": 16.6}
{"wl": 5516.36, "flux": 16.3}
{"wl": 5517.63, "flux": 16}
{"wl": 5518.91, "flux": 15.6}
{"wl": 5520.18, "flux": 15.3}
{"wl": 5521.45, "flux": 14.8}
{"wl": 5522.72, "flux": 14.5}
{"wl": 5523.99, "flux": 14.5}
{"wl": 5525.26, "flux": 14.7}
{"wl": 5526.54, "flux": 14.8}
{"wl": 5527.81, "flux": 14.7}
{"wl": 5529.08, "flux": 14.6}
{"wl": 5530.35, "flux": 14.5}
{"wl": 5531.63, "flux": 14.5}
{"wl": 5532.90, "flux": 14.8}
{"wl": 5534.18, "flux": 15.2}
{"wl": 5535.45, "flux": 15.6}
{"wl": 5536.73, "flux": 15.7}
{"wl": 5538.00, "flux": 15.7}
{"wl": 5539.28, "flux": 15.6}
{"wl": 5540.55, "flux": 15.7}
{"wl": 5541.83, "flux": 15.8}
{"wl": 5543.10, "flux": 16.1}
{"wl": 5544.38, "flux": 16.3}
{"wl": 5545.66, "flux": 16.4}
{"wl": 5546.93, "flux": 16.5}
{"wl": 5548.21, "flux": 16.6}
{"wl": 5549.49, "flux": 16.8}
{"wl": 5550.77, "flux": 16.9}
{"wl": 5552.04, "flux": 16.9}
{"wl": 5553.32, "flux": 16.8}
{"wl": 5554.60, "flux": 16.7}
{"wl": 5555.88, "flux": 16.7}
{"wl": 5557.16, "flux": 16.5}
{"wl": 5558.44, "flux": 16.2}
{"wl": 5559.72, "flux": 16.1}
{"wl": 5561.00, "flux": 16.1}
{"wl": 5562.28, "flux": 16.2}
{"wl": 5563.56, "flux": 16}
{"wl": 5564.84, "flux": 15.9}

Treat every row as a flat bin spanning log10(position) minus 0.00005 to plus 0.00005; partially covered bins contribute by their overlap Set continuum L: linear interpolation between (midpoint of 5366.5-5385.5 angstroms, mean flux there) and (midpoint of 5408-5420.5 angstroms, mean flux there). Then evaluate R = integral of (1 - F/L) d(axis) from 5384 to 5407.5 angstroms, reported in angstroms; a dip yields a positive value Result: 1.2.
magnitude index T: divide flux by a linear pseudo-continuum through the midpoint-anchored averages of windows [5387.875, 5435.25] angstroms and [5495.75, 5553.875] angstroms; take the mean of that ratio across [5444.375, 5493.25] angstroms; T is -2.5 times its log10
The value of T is 0.02 mag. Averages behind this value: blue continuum 15.5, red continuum 15.7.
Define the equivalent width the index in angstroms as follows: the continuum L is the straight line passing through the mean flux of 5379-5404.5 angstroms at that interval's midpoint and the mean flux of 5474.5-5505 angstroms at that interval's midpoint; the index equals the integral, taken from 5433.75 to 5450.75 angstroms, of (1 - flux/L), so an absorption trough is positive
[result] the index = -0.88 angstroms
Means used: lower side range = 15.1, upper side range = 15.4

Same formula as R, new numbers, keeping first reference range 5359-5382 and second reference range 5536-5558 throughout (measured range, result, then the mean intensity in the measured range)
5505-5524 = 0.69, 15.7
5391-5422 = 1.25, 15.4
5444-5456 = 0.06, 16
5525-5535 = 0.95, 14.7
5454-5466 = 0.77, 15.1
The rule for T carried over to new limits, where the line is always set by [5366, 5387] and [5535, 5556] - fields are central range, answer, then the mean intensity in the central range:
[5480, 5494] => 0.023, 15.7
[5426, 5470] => 0.021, 15.6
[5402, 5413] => 0.056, 14.9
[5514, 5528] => 0.060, 15.3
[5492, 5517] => 0.025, 15.7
